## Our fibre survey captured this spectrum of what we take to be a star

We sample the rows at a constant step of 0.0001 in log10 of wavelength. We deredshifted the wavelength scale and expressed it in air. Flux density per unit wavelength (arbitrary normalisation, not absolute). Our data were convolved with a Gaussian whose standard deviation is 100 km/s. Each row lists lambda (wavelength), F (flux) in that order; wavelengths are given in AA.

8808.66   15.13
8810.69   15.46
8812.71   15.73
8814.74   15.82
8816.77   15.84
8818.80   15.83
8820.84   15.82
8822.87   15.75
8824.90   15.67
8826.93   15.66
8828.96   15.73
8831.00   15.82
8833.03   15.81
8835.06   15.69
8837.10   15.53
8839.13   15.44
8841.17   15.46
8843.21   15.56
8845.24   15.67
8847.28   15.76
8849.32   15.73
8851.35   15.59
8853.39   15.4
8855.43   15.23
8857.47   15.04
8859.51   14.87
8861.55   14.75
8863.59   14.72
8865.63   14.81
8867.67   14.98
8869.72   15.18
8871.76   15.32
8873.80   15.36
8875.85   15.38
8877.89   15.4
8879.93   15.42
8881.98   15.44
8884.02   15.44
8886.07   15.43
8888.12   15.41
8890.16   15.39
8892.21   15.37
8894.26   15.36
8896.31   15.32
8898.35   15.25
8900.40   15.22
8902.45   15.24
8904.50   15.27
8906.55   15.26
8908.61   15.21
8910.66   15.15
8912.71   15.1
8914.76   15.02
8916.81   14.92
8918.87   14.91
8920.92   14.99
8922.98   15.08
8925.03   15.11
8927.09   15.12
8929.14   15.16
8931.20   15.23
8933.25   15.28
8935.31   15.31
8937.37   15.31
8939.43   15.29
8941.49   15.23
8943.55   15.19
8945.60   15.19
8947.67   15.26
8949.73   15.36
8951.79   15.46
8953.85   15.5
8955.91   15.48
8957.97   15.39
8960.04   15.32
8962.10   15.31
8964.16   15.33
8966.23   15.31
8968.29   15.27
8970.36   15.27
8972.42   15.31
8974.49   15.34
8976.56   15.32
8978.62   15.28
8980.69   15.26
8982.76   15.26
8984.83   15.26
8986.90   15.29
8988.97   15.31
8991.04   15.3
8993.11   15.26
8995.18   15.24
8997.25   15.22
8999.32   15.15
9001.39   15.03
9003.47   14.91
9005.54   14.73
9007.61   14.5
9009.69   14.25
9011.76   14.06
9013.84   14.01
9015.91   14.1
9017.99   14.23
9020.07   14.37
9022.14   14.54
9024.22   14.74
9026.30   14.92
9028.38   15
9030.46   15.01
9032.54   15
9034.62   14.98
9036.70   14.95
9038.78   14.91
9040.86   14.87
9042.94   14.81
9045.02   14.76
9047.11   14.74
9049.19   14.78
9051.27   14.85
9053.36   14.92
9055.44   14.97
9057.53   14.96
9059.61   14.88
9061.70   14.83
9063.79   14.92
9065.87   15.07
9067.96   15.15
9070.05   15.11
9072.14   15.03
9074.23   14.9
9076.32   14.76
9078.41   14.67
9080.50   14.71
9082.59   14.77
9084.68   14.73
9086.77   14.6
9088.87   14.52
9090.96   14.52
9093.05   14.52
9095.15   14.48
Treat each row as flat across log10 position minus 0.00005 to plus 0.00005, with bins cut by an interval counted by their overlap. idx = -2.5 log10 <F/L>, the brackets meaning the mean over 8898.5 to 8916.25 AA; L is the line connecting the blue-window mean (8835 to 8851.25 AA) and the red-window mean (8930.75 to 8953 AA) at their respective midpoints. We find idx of 0.02 mag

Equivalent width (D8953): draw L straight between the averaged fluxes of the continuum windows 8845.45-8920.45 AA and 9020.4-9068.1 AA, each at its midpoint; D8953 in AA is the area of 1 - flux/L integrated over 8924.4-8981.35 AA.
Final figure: -0.8 AA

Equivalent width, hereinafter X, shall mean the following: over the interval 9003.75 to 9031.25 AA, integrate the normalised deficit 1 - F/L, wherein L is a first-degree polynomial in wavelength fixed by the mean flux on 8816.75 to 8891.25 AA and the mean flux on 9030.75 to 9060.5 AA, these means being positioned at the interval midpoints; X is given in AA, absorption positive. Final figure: 0.9 AA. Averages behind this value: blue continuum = 15.4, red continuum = 14.9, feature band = 14.5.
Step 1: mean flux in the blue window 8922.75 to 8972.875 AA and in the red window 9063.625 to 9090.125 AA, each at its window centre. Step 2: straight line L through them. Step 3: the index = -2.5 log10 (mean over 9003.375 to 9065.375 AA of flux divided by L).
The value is 0.019 mag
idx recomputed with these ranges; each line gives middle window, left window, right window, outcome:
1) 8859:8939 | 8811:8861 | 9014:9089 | 0.01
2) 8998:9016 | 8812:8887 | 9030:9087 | 0.03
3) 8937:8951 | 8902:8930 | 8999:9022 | -0.02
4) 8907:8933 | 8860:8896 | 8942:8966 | 0.01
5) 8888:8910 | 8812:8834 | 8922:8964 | 0.01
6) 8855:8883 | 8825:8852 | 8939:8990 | 0.03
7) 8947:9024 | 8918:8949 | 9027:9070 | 0.00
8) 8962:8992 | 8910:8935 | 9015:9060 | -0.02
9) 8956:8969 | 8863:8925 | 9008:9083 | -0.02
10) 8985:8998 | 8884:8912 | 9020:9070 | -0.02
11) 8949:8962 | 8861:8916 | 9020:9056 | -0.03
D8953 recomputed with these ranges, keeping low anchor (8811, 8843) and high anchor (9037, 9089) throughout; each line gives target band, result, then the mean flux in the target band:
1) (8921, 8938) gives 0.2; 15.2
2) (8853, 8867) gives 0.6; 15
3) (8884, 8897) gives 0.1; 15.4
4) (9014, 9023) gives 0.4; 14.3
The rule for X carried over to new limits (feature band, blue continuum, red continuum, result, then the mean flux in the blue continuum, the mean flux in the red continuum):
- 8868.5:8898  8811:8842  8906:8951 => 0.07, 15.7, 15.2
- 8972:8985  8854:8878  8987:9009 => -0.20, 15.1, 15.1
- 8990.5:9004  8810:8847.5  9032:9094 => -0.08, 15.7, 14.8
